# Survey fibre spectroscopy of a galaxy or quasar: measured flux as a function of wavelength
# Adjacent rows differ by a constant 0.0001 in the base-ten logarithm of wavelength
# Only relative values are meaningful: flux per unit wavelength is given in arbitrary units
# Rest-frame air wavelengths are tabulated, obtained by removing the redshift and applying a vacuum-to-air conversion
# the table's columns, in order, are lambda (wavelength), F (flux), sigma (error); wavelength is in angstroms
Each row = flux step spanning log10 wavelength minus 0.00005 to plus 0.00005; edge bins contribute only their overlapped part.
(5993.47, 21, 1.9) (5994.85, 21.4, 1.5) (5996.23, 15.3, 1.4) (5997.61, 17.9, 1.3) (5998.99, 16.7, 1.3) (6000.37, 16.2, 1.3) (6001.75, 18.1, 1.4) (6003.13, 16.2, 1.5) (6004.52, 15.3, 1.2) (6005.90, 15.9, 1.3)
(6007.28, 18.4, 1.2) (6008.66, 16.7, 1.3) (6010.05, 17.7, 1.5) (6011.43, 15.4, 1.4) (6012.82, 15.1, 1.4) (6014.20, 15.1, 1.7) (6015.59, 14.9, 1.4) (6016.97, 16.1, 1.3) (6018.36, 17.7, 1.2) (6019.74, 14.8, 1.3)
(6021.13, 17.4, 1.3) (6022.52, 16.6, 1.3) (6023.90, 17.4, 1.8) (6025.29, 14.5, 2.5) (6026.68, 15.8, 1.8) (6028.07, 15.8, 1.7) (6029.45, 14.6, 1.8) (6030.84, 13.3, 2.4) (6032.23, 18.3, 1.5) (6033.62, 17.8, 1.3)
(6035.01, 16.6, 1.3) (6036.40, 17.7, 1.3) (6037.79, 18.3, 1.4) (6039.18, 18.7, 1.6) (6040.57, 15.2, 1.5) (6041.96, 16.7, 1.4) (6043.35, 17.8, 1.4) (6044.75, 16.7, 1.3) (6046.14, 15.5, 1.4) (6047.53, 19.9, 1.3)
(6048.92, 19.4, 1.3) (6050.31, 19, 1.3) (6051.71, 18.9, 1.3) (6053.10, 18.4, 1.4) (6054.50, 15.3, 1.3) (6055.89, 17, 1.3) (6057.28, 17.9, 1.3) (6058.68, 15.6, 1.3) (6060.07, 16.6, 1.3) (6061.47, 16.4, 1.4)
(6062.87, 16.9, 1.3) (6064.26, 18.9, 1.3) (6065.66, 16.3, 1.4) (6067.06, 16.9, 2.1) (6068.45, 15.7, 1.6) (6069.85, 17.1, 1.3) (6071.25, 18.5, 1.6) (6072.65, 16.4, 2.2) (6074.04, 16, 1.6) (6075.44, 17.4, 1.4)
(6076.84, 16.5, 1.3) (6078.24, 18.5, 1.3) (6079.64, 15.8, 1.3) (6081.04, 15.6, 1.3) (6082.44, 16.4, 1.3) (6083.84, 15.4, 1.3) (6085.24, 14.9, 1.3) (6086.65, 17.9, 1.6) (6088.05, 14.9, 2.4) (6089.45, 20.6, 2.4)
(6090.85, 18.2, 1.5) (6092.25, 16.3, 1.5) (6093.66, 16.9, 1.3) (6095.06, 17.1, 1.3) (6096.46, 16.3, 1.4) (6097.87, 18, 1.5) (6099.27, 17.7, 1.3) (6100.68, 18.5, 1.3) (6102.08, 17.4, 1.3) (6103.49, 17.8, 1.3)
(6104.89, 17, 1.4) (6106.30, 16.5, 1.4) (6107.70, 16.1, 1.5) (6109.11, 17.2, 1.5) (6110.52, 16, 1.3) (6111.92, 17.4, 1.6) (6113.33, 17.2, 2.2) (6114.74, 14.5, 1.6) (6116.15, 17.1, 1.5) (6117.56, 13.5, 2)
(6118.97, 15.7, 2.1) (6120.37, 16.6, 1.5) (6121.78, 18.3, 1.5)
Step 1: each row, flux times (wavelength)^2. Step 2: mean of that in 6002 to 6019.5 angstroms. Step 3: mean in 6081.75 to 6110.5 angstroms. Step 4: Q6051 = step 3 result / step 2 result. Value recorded 1.08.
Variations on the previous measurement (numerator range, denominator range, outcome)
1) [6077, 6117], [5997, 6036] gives 1.06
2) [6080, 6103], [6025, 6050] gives 1.02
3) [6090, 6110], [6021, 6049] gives 1.05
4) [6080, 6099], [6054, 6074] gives 1.01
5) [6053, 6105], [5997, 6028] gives 1.06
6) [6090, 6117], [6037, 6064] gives 0.99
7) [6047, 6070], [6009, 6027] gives 1.10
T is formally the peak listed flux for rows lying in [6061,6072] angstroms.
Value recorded 18.9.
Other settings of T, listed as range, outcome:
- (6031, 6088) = 19.9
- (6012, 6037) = 18.3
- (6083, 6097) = 20.6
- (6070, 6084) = 18.5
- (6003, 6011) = 18.4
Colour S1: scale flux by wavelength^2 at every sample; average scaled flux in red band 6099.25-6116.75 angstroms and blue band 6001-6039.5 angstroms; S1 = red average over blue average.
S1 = 1.1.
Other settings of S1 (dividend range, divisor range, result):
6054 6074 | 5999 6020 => 1.05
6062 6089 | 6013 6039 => 1.04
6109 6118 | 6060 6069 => 0.97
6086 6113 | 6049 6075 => 1.02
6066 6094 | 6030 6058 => 0.98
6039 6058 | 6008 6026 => 1.10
